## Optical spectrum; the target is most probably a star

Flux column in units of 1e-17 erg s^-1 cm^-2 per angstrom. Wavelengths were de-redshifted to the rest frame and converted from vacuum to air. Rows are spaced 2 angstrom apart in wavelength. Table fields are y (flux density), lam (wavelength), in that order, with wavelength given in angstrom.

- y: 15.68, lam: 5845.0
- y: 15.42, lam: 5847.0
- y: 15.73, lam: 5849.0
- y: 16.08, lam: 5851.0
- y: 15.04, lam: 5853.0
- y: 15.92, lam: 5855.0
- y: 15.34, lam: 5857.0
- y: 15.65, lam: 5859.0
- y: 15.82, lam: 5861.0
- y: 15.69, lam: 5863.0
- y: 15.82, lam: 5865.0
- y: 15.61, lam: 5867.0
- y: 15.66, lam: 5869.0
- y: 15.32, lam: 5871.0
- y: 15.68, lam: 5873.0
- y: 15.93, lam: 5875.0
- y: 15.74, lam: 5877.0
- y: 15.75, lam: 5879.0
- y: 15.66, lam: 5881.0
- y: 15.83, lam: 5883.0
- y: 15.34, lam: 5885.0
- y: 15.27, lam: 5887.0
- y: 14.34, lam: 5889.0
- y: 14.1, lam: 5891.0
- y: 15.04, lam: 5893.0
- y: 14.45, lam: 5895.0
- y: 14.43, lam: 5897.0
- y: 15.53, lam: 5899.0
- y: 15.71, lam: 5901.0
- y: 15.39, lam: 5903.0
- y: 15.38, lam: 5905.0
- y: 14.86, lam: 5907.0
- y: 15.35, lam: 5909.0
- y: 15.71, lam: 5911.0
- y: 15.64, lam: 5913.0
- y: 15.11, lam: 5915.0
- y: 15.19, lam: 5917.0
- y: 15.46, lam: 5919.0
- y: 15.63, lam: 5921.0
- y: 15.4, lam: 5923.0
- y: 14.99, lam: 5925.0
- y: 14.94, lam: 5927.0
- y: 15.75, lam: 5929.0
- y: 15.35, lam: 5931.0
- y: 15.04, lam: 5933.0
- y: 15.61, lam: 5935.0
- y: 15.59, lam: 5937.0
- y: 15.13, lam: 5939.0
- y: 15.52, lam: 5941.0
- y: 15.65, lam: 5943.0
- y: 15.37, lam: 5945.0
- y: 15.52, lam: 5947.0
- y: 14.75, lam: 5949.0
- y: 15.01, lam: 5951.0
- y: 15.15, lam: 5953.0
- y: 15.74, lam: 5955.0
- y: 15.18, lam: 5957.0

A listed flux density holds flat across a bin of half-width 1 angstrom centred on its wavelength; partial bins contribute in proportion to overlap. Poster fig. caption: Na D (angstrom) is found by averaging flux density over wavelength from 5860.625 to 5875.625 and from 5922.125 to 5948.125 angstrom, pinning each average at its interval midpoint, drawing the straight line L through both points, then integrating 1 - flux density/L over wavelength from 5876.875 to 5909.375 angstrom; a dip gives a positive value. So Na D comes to 0.83 angstrom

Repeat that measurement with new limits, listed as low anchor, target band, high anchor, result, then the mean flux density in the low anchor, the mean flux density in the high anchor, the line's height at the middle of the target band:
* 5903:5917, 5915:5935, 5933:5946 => 0.10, 15.3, 15.4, 15.4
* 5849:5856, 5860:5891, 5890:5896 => -1.00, 15.7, 14.5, 15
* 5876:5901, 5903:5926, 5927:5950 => -0.12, 15.1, 15.4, 15.3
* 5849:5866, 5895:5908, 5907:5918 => 0.22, 15.7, 15.4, 15.4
